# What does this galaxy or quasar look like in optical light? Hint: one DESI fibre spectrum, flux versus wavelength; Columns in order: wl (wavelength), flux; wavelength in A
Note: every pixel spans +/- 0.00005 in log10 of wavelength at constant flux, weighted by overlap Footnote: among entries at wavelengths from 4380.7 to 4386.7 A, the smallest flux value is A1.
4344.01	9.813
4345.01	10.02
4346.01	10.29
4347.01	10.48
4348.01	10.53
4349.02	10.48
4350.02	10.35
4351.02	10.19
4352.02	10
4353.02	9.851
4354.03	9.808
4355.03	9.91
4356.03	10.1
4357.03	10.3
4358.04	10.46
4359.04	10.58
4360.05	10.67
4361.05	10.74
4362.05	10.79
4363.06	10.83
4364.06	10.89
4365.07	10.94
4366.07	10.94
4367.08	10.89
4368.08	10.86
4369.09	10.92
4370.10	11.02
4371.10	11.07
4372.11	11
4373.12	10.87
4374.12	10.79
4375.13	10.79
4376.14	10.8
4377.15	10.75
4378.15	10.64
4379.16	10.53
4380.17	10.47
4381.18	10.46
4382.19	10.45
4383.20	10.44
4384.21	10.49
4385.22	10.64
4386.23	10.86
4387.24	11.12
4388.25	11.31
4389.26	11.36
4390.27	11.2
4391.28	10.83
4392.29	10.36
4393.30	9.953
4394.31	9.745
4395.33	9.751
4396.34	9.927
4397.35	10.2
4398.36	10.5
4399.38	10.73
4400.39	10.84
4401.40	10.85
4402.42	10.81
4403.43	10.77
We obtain 10.44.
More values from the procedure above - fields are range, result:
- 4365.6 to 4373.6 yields 10.86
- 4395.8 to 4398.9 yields 9.927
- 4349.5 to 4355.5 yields 9.808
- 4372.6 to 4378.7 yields 10.64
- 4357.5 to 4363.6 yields 10.46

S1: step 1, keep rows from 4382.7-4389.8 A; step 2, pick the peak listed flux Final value 11.36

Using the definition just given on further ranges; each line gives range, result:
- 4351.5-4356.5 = 10.1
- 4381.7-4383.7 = 10.45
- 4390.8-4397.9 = 10.83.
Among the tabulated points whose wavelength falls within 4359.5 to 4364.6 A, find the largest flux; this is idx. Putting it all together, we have 10.89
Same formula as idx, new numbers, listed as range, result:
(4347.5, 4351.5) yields 10.53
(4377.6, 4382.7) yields 10.64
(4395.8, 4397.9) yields 10.2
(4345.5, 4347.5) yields 10.48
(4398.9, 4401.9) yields 10.85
